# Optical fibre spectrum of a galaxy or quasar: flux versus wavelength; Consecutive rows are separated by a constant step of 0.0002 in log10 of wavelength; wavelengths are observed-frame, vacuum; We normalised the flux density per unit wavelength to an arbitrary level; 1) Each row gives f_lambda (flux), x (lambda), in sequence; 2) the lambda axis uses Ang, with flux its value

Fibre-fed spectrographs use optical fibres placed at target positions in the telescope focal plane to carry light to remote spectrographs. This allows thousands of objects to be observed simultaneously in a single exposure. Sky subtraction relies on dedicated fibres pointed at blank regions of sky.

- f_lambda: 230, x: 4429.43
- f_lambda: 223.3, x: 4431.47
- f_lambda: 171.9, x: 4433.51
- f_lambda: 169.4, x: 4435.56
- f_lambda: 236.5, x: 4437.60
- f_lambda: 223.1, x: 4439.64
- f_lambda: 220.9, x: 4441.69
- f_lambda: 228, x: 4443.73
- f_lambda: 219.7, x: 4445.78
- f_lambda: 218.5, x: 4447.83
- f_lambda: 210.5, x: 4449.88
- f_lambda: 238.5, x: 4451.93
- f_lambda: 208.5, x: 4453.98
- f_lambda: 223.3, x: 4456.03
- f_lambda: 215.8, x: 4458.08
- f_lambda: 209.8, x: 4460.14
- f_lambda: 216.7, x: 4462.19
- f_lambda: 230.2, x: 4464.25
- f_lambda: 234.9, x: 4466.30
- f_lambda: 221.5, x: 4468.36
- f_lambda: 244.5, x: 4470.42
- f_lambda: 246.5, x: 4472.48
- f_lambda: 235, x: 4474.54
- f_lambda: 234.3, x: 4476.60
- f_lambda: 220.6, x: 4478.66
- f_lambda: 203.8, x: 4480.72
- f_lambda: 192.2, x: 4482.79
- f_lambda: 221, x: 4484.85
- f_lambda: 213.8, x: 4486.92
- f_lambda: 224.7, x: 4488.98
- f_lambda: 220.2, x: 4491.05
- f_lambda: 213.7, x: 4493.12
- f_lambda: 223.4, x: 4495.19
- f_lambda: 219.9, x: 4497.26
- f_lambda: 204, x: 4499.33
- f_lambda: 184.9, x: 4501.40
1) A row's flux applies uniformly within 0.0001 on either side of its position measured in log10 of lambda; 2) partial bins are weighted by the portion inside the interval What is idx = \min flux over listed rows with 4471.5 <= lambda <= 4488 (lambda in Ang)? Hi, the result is 192.2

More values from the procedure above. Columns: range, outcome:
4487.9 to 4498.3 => 213.7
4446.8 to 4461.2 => 208.5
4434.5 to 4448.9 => 169.4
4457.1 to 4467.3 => 209.8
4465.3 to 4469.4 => 221.5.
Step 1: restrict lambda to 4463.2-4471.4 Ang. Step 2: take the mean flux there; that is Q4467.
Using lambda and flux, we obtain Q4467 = 233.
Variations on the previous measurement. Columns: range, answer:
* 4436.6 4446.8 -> 226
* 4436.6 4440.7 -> 230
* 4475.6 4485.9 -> 214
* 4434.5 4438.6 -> 202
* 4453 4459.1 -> 216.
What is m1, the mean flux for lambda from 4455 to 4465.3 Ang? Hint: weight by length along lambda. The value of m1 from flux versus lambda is 219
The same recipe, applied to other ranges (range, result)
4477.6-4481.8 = 212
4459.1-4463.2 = 213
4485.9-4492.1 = 220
